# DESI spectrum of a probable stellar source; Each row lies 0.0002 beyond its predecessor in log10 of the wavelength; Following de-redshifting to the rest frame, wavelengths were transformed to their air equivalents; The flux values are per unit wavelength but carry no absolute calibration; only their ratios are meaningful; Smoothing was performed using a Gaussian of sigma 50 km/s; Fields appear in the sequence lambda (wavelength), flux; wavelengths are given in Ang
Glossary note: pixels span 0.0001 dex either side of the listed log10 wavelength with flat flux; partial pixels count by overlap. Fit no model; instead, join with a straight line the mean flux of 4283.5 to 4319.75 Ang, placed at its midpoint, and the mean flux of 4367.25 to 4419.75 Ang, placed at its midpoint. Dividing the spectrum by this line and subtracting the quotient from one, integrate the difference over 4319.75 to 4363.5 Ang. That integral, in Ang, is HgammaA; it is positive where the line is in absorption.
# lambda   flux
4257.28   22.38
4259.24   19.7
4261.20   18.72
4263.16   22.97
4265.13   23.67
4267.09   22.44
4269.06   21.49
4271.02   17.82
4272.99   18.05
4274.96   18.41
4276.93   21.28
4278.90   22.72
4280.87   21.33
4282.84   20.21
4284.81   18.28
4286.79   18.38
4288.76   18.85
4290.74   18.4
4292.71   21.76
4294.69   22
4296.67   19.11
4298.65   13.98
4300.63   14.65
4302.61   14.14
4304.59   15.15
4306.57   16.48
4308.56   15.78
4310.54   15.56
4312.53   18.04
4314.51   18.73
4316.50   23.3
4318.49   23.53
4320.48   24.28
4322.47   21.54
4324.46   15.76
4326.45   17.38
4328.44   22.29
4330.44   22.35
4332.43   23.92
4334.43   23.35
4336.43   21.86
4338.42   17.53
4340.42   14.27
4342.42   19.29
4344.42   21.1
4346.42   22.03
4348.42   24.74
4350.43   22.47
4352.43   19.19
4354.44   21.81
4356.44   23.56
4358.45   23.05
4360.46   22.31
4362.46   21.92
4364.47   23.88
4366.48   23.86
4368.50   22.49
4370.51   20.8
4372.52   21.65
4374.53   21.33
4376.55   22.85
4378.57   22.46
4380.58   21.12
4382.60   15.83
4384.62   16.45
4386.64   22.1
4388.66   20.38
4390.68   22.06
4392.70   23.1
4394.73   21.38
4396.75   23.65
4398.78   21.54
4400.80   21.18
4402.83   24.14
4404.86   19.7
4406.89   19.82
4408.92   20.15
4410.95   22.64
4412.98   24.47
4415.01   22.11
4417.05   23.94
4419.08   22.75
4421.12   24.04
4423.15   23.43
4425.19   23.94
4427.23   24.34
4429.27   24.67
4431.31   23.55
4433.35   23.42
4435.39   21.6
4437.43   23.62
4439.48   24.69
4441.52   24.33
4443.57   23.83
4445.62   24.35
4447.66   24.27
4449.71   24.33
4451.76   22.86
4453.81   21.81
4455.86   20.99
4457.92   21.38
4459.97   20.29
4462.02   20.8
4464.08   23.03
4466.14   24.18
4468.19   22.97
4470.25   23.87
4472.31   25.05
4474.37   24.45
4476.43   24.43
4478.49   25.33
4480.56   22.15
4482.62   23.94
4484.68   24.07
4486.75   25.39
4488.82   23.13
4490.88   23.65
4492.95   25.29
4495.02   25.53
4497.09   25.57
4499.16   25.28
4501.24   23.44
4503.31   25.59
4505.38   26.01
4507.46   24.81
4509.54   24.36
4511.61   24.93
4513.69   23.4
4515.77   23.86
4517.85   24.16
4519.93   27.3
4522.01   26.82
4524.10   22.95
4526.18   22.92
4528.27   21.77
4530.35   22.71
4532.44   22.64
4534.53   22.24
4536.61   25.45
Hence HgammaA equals -3.4 Ang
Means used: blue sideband 18.2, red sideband 21.5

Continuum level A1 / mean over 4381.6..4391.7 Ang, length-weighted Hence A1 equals 19.4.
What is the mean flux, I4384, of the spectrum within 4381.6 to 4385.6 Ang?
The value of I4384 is 16.1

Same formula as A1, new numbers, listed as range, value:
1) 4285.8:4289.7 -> 18.6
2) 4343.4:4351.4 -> 22.6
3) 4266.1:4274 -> 20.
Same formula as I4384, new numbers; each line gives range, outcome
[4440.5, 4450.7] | 24.2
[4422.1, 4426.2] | 23.7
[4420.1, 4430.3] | 24.1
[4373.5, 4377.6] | 22.1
